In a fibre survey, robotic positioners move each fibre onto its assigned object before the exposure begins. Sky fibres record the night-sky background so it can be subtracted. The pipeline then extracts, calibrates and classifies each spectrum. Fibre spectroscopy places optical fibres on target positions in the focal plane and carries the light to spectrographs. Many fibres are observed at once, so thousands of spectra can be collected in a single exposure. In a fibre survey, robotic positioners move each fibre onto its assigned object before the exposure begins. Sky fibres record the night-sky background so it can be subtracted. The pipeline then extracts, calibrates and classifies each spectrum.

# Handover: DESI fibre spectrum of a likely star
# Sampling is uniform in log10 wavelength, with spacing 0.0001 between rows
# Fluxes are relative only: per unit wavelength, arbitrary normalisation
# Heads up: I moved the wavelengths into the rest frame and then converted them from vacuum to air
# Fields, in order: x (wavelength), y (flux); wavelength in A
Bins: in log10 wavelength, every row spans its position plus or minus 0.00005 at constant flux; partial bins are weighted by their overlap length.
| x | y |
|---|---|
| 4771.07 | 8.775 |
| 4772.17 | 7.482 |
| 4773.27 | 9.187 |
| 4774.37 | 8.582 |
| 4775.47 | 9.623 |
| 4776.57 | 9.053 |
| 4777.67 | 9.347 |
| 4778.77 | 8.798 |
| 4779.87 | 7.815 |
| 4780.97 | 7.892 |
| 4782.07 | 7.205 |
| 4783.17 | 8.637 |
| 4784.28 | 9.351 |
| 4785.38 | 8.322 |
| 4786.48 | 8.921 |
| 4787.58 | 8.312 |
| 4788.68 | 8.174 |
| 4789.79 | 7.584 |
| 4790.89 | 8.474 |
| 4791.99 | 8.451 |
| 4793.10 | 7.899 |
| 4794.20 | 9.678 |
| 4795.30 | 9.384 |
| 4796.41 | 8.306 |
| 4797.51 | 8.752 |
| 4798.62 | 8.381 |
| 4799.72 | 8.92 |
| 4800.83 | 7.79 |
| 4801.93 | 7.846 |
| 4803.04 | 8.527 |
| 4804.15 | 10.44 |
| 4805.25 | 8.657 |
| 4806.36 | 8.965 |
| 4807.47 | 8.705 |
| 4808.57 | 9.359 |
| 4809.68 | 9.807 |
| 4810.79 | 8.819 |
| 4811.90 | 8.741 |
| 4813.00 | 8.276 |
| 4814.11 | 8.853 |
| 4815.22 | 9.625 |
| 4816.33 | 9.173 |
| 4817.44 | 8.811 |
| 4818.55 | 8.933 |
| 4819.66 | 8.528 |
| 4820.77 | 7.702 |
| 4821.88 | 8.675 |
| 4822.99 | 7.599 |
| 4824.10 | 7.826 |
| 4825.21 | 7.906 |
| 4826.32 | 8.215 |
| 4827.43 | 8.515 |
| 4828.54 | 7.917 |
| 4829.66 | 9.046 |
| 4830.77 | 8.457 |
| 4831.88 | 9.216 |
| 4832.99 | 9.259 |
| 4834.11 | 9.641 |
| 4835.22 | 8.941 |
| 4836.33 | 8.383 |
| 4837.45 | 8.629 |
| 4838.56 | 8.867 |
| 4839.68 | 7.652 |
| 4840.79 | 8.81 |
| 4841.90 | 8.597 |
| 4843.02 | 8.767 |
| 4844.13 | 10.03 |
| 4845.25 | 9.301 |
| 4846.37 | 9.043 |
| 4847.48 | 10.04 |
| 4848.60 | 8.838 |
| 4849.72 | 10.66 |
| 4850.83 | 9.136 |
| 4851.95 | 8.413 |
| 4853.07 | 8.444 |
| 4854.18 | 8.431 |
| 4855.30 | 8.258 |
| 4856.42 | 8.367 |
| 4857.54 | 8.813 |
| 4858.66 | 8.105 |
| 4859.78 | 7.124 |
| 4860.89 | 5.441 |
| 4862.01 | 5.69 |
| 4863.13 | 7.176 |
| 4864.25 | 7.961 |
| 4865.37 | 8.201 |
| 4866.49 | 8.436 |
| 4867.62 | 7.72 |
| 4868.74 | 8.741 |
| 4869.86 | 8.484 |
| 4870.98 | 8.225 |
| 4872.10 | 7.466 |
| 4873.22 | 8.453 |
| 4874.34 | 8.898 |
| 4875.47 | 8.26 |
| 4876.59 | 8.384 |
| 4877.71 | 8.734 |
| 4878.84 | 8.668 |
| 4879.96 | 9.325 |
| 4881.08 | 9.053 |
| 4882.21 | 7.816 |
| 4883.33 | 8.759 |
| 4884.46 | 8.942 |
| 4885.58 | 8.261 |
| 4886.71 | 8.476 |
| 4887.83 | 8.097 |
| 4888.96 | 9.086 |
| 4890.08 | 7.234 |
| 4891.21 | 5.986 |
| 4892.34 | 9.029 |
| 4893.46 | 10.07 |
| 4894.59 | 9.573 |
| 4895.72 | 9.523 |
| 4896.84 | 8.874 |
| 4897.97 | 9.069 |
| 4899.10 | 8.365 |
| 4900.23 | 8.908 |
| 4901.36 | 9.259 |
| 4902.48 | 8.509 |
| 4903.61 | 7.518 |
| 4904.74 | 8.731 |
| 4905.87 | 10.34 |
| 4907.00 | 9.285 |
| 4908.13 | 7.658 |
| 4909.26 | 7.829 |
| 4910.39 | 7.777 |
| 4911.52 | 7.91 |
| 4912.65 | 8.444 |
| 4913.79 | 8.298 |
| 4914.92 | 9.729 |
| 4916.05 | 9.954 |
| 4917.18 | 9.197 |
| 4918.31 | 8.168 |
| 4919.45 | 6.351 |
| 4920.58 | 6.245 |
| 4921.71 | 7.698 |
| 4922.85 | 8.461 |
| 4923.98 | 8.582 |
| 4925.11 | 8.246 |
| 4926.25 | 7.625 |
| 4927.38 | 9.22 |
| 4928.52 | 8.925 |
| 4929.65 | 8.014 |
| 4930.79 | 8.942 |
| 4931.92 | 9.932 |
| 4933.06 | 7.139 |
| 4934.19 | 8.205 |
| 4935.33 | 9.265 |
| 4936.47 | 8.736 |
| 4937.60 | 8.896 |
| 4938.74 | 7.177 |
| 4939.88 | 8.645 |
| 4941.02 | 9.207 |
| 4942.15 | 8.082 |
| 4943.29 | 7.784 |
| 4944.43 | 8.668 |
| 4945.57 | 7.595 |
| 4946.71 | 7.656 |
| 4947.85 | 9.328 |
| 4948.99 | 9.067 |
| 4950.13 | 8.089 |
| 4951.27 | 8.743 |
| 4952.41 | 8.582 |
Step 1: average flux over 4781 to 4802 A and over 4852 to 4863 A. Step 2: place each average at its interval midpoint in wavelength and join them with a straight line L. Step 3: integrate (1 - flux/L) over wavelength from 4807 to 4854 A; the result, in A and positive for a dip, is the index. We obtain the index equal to -5.0 A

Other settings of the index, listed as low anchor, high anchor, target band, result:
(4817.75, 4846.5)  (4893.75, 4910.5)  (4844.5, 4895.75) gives 1.81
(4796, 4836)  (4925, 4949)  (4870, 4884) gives 0.12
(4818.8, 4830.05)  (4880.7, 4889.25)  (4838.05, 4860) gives -1.26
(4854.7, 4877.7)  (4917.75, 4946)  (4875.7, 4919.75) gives -2.89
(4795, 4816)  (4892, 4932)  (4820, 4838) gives 0.60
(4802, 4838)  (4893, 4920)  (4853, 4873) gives 2.05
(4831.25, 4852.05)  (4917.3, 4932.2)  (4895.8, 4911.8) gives -0.39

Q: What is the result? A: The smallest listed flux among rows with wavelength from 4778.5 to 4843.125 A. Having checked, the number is 7.205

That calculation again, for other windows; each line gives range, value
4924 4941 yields 7.139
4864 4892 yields 5.986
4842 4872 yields 5.441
